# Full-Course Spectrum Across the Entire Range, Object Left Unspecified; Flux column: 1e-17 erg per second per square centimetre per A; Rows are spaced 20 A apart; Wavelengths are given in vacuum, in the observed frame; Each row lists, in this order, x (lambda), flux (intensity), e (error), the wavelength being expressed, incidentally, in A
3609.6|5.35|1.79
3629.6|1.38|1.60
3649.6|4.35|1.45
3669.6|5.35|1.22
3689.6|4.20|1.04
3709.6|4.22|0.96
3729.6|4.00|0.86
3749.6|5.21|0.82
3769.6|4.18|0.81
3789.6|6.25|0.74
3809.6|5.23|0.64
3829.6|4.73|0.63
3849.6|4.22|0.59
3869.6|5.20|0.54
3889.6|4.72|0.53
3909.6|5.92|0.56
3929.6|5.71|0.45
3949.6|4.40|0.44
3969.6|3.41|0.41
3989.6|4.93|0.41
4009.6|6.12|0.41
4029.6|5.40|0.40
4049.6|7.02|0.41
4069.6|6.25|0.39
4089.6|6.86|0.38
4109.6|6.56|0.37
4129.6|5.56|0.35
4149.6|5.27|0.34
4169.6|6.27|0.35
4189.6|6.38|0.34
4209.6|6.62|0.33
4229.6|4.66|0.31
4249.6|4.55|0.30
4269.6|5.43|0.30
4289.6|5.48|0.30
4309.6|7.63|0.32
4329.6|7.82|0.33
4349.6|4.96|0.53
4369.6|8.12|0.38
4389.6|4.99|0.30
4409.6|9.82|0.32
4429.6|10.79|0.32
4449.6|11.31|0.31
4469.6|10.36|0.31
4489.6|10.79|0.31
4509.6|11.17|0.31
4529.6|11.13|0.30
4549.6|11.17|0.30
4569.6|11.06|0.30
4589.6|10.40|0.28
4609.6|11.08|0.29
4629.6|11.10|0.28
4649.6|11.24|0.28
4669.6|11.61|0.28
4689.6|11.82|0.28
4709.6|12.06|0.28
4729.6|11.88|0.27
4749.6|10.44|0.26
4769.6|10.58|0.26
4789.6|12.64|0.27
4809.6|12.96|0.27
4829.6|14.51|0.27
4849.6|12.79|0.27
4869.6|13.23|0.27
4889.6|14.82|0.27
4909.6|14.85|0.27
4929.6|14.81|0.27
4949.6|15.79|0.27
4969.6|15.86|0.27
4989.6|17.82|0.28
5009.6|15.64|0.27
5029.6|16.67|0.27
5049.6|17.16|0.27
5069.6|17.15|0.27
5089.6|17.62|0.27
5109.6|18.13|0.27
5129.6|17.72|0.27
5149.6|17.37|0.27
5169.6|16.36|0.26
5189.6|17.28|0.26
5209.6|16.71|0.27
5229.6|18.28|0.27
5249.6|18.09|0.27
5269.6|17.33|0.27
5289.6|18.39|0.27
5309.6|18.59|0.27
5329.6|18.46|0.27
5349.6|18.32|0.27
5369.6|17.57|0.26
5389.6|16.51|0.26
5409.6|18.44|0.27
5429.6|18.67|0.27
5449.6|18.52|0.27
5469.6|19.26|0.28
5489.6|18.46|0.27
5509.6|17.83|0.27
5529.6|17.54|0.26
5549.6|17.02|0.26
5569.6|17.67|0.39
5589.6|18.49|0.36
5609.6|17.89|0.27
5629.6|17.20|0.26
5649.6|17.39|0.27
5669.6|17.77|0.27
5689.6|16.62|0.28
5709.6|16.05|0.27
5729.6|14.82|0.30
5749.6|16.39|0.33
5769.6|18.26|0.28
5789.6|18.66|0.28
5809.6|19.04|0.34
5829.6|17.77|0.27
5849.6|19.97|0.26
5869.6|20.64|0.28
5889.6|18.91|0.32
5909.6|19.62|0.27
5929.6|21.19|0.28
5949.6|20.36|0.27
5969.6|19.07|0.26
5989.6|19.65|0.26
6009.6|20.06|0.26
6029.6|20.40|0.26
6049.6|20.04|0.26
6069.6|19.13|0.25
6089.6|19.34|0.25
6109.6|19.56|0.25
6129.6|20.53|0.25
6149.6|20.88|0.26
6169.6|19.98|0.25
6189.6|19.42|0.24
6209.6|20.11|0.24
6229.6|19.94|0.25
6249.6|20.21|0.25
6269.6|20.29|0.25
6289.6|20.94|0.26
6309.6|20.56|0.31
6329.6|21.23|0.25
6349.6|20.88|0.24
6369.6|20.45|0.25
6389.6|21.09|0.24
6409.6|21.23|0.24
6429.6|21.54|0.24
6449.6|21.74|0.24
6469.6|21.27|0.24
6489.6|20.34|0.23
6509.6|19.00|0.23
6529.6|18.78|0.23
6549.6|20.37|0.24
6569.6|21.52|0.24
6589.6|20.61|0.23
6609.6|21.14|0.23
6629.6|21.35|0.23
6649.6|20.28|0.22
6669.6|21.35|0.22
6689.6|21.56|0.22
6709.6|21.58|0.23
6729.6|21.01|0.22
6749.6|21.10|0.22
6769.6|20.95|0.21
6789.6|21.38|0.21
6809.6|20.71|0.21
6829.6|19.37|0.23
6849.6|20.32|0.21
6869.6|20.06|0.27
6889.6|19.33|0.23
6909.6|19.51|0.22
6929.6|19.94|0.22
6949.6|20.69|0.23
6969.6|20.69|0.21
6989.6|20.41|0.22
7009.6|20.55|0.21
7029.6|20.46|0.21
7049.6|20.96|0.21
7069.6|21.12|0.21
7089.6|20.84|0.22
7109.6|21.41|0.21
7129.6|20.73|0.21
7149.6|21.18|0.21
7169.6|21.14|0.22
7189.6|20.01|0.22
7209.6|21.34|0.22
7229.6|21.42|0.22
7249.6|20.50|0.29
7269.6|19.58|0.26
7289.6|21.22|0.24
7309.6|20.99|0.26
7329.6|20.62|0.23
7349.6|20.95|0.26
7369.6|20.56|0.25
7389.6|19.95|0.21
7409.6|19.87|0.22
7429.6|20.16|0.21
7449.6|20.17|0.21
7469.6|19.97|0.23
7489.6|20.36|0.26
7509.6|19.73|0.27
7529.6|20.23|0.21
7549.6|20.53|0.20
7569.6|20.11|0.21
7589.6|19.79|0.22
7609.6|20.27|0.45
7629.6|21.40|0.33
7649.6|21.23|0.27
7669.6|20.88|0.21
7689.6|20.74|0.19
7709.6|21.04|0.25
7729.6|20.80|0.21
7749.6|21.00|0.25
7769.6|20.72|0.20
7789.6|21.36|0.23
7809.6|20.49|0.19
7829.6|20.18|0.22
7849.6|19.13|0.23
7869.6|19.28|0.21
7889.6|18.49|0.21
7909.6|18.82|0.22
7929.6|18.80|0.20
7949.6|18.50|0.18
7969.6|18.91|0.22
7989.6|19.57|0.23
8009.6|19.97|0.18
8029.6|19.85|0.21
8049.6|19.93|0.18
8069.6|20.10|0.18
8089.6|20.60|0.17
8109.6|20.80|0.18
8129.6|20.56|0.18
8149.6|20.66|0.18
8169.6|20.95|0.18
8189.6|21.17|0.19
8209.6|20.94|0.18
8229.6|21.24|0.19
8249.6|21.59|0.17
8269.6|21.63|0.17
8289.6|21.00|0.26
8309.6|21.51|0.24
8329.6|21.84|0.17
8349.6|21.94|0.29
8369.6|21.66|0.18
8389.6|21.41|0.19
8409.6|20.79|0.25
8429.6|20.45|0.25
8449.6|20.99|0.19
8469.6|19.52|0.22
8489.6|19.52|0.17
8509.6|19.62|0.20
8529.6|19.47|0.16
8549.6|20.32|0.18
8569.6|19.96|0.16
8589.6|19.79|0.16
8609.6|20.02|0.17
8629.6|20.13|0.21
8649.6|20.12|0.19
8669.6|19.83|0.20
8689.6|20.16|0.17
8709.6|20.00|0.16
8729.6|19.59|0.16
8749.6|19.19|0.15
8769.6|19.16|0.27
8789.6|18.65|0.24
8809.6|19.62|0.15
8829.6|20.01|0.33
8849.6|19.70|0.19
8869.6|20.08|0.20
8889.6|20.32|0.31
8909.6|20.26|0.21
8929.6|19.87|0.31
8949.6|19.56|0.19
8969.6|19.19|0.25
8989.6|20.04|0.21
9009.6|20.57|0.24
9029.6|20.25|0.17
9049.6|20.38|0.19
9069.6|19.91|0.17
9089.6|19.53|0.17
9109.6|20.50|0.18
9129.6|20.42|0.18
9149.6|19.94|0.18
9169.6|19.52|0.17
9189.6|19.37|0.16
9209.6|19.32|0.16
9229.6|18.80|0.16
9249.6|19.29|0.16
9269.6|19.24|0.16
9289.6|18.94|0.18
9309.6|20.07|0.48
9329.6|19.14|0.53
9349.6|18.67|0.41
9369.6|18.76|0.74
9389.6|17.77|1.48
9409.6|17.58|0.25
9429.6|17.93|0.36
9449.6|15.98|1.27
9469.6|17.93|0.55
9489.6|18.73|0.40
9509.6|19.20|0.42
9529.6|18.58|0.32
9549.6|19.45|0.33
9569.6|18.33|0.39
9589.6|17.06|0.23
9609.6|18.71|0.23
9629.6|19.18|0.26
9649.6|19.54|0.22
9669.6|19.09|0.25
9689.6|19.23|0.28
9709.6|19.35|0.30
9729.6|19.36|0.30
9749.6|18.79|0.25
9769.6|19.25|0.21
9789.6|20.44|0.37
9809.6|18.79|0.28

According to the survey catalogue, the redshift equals 0.11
